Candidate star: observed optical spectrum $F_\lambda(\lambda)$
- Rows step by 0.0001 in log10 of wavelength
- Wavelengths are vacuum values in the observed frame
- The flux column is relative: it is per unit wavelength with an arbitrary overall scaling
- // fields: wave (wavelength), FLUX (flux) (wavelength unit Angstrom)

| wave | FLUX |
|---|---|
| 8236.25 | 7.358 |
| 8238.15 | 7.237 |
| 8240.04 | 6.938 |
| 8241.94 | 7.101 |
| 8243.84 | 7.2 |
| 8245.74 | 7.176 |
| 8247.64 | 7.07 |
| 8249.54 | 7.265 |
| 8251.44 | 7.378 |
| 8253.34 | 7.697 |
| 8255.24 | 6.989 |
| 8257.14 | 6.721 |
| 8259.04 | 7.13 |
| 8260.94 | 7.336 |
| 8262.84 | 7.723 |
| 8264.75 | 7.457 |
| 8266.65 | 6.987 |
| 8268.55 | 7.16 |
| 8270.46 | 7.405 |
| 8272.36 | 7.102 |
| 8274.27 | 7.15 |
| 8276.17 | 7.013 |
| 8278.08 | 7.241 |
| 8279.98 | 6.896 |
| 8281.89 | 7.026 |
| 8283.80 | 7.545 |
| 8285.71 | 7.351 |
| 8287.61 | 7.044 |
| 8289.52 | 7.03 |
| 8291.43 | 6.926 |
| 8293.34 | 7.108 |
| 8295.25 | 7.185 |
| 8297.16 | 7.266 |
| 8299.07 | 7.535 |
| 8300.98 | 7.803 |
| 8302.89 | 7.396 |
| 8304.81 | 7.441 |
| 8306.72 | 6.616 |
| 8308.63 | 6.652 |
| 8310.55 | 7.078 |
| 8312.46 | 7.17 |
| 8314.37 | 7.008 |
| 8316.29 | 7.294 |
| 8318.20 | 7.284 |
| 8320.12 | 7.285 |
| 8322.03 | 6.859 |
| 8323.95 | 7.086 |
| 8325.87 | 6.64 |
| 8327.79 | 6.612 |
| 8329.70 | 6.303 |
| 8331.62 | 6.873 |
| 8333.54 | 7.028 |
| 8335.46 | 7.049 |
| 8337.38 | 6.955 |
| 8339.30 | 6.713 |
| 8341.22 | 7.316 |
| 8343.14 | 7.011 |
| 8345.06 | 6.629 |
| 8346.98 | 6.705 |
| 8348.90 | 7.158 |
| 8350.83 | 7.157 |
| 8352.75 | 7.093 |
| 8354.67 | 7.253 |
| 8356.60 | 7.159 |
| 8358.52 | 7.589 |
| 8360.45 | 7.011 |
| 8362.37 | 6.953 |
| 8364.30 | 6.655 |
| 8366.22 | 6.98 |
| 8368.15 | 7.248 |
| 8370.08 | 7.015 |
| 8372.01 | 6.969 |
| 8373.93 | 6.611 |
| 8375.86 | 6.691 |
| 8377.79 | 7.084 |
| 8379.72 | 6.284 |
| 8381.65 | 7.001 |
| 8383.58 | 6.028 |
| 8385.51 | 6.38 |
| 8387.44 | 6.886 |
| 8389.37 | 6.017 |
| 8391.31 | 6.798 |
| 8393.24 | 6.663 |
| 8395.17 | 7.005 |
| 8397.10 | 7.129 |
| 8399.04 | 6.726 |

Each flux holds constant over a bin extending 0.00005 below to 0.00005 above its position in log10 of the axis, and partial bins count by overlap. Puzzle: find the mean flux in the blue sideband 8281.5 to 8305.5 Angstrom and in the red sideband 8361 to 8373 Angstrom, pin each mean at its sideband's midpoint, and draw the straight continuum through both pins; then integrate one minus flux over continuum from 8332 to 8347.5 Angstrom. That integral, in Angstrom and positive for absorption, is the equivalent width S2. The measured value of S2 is 0.3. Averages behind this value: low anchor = 7.28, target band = 6.93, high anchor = 6.97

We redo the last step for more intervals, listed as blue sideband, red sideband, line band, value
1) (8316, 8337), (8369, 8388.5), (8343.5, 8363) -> -0.8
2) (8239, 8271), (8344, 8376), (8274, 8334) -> 0.3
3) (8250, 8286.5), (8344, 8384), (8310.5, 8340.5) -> 0.4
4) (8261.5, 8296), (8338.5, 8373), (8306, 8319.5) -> 0.2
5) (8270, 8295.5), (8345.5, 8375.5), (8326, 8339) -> 0.5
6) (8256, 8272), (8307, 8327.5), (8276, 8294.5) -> 0.1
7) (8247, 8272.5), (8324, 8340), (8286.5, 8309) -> -0.6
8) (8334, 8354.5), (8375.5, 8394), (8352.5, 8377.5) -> -0.9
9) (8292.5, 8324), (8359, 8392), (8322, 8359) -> 0.1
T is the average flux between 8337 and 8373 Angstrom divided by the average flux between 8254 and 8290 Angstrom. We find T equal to 0.98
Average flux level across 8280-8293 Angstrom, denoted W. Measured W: 7.13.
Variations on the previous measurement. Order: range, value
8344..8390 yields 6.86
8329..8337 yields 6.84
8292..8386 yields 6.99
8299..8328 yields 7.11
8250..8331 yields 7.14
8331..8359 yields 7.04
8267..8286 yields 7.18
